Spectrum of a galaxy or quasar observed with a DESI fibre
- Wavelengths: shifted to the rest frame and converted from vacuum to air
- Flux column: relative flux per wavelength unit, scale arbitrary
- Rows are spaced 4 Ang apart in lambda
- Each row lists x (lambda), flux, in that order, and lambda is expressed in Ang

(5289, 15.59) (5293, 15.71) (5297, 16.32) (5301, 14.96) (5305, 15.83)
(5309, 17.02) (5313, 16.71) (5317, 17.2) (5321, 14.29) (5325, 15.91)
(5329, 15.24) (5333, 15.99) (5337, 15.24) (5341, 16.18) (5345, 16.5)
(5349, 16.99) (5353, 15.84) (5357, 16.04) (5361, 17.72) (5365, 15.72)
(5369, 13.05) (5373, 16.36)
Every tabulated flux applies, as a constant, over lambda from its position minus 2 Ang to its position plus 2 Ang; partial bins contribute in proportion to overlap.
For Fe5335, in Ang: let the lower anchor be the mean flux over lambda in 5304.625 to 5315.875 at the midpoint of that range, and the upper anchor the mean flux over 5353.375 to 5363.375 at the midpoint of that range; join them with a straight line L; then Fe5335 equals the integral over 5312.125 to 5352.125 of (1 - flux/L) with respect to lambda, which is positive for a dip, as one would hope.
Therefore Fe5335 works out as 1.61 Ang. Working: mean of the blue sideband 16.7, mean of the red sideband 16.7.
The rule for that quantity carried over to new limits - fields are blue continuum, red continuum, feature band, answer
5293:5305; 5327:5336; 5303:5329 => -0.8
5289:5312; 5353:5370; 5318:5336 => 0.5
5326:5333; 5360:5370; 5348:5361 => -0.8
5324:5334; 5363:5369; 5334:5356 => -1.2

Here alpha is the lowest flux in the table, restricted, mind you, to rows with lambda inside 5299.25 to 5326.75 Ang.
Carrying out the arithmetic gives 14.29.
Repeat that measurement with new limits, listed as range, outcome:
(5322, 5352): 15.24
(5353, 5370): 13.05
